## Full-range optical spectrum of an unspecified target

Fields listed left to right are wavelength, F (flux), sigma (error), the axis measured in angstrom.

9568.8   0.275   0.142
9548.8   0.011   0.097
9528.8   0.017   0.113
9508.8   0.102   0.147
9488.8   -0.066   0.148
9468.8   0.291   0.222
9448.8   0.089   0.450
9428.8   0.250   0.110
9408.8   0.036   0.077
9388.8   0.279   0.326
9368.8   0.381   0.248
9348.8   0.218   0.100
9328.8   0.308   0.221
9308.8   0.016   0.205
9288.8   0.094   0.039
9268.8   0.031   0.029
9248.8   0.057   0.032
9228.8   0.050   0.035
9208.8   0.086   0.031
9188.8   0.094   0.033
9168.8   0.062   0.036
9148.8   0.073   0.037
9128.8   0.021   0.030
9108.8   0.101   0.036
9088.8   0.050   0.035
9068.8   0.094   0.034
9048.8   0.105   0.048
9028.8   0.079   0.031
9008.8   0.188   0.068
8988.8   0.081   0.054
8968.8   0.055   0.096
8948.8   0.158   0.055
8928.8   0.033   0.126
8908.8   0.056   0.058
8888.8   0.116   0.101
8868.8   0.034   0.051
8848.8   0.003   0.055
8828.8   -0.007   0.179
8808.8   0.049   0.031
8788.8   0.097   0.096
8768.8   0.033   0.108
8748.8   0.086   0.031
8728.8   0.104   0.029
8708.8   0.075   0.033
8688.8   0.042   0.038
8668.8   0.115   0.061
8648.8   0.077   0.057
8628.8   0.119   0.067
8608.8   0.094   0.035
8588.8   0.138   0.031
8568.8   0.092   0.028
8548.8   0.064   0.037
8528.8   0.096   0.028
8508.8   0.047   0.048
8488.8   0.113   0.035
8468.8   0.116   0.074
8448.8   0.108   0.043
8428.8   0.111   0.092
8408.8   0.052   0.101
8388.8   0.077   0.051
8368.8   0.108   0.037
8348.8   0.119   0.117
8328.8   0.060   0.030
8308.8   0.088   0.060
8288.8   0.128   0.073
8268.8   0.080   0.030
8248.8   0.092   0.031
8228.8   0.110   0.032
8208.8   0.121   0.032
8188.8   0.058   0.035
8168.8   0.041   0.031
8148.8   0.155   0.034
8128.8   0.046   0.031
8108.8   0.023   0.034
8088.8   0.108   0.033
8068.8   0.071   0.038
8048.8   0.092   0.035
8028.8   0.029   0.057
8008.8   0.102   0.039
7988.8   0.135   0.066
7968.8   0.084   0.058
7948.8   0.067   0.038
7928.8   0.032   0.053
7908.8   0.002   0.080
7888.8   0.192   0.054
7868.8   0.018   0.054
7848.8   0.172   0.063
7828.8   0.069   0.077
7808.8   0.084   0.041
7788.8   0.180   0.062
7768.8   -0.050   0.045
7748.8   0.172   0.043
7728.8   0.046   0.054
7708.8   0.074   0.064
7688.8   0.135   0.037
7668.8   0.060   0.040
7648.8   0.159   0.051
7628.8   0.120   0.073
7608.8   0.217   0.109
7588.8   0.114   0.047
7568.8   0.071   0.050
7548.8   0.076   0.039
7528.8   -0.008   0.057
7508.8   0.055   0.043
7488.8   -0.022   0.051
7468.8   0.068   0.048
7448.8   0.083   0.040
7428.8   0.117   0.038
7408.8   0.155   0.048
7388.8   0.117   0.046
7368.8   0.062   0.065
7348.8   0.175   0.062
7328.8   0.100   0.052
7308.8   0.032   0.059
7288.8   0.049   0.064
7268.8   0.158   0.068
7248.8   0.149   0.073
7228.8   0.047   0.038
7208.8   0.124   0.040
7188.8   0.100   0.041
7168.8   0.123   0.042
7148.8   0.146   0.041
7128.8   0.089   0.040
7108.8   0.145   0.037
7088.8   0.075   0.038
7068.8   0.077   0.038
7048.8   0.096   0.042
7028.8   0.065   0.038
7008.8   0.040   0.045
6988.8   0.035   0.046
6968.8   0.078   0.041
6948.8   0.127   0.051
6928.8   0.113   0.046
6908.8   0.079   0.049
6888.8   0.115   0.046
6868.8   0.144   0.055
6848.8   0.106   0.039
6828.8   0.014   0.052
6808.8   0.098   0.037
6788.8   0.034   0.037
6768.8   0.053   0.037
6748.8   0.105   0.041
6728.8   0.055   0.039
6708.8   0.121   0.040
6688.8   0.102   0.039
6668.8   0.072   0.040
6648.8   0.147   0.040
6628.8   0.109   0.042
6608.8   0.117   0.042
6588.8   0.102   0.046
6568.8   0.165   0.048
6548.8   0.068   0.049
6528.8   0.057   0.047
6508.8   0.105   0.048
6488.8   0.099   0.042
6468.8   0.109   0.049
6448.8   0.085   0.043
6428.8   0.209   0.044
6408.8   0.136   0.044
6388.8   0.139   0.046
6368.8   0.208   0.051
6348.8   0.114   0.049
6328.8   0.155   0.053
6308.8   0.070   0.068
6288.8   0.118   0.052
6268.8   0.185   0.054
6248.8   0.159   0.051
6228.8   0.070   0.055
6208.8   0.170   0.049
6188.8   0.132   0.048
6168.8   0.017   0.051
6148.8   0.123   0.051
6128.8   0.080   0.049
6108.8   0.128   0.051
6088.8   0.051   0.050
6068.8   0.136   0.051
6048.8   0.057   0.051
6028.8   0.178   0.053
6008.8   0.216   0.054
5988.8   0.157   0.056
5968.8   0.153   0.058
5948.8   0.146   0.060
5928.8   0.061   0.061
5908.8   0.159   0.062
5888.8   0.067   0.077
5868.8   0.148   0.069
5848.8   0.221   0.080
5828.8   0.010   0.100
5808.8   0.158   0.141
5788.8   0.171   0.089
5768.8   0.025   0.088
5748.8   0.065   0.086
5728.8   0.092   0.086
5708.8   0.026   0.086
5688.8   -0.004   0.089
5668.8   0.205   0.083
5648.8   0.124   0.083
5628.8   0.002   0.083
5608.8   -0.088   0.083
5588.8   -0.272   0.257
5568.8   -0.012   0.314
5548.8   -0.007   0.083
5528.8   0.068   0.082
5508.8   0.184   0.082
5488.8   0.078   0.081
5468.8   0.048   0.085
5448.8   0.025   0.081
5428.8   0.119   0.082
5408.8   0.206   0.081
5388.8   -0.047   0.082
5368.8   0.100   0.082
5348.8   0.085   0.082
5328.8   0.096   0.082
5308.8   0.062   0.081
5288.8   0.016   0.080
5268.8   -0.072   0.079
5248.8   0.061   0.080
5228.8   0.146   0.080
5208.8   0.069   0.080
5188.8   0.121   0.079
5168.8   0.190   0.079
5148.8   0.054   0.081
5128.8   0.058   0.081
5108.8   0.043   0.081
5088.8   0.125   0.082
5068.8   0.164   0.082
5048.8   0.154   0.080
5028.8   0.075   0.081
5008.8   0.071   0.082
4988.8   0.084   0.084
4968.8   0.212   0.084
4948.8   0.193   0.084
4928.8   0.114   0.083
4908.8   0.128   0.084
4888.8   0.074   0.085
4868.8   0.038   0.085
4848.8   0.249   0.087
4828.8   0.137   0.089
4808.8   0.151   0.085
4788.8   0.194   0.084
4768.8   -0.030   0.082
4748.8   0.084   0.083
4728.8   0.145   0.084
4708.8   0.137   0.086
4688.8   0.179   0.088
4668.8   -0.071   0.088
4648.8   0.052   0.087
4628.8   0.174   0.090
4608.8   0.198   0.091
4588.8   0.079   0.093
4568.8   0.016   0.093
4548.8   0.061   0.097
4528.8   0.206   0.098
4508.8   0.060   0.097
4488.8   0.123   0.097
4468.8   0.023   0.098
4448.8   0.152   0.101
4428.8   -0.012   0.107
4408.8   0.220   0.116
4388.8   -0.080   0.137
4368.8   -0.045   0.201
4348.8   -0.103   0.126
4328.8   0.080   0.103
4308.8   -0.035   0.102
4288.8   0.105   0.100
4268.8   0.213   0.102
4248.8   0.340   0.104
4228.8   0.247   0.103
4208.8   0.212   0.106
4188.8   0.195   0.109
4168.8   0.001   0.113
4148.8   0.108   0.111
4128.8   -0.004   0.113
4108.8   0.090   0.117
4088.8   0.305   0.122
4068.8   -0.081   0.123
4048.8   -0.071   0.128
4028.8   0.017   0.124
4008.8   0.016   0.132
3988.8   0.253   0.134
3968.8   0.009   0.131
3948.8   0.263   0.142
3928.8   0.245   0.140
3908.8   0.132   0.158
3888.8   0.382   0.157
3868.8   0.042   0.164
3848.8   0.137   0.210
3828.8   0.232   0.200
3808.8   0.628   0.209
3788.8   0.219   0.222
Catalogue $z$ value 1.570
